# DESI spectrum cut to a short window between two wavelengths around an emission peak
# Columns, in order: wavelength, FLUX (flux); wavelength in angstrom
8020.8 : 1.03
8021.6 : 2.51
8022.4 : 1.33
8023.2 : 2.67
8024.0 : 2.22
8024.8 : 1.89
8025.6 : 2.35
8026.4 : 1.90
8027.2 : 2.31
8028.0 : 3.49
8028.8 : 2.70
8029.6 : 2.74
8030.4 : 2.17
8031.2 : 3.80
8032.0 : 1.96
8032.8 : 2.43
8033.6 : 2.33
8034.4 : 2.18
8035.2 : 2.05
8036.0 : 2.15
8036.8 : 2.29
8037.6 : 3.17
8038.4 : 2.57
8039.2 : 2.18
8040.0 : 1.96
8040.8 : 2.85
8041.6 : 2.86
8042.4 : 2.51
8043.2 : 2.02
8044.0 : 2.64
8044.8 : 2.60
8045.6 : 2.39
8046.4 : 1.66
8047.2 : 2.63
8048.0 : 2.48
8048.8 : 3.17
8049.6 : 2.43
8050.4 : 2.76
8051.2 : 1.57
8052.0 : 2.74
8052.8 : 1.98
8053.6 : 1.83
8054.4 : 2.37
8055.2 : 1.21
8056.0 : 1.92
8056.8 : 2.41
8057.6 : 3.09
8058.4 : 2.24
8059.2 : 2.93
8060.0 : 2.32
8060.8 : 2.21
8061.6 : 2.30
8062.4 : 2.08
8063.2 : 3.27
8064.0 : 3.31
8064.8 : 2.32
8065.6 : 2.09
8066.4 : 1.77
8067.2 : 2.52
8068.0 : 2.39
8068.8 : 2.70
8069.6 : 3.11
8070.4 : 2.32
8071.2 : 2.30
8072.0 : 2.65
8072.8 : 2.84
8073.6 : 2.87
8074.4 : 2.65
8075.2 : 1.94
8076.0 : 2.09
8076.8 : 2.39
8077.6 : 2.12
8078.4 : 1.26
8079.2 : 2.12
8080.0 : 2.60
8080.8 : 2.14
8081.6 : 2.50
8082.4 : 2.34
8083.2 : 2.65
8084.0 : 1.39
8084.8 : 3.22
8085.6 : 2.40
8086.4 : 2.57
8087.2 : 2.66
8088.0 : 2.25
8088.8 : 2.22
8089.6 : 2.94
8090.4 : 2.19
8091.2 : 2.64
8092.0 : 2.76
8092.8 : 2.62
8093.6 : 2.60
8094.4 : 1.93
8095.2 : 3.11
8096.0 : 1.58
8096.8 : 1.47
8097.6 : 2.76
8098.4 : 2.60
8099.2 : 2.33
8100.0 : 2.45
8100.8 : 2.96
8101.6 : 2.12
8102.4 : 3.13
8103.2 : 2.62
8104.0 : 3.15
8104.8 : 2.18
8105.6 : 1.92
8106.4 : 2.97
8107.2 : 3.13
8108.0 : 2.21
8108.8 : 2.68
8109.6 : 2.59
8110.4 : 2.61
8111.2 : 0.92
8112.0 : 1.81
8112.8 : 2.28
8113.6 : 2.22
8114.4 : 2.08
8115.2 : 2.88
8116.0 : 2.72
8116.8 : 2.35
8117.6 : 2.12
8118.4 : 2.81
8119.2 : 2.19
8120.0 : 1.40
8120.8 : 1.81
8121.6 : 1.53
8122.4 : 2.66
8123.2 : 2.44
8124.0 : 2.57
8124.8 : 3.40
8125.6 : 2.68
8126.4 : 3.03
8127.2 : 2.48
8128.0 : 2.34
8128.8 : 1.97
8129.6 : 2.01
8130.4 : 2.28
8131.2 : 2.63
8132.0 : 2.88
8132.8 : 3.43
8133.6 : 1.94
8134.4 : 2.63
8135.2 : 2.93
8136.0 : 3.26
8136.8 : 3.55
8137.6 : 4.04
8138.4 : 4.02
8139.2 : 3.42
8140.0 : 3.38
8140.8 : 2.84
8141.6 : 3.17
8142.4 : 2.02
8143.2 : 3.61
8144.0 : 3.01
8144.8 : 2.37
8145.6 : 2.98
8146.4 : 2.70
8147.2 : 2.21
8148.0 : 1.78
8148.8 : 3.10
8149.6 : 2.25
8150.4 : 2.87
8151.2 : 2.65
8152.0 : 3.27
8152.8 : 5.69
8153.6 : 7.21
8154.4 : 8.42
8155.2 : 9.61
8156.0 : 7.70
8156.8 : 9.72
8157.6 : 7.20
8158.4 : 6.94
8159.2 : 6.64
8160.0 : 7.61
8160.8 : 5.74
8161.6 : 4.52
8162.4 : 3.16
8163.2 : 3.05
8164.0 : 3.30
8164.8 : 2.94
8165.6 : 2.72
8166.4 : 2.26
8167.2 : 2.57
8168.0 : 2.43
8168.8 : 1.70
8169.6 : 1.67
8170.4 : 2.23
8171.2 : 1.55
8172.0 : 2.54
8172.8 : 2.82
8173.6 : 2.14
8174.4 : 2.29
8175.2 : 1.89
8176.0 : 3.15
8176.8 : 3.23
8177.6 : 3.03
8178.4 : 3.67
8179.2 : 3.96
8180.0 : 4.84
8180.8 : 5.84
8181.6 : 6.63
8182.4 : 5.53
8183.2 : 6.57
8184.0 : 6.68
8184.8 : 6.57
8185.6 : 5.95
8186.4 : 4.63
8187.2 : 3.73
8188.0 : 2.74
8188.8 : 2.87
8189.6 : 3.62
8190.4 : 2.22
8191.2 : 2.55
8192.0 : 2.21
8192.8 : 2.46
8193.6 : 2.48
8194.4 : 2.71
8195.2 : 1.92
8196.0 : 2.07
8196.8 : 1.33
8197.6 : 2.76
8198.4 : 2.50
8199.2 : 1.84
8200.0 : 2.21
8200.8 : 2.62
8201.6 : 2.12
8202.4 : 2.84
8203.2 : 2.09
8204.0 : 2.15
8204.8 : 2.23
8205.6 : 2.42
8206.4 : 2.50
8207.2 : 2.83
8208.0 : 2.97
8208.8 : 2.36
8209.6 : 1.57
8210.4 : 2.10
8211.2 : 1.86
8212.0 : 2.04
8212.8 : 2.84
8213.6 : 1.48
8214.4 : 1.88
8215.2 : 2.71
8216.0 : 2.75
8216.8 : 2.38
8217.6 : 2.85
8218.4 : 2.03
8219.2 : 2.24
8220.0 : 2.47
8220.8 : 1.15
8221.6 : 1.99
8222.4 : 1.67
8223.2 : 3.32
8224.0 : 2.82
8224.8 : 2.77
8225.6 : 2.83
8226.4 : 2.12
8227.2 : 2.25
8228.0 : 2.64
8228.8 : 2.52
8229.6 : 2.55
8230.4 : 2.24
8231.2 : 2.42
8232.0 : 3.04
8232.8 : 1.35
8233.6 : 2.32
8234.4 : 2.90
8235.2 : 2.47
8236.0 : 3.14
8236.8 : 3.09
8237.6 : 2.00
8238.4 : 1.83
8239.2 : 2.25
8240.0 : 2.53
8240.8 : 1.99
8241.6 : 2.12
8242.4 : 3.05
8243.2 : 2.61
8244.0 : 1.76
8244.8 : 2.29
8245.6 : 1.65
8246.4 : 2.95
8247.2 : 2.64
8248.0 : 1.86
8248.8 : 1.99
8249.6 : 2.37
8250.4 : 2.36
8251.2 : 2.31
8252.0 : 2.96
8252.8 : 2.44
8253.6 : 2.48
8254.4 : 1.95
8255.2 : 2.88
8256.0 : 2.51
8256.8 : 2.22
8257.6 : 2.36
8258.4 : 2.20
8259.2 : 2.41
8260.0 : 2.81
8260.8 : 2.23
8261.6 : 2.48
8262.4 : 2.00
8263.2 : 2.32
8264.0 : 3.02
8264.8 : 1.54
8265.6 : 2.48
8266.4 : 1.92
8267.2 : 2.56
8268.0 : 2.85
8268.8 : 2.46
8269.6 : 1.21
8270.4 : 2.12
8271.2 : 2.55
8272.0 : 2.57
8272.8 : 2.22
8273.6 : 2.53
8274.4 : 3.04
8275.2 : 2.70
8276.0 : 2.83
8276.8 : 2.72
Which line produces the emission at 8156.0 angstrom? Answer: Halpha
